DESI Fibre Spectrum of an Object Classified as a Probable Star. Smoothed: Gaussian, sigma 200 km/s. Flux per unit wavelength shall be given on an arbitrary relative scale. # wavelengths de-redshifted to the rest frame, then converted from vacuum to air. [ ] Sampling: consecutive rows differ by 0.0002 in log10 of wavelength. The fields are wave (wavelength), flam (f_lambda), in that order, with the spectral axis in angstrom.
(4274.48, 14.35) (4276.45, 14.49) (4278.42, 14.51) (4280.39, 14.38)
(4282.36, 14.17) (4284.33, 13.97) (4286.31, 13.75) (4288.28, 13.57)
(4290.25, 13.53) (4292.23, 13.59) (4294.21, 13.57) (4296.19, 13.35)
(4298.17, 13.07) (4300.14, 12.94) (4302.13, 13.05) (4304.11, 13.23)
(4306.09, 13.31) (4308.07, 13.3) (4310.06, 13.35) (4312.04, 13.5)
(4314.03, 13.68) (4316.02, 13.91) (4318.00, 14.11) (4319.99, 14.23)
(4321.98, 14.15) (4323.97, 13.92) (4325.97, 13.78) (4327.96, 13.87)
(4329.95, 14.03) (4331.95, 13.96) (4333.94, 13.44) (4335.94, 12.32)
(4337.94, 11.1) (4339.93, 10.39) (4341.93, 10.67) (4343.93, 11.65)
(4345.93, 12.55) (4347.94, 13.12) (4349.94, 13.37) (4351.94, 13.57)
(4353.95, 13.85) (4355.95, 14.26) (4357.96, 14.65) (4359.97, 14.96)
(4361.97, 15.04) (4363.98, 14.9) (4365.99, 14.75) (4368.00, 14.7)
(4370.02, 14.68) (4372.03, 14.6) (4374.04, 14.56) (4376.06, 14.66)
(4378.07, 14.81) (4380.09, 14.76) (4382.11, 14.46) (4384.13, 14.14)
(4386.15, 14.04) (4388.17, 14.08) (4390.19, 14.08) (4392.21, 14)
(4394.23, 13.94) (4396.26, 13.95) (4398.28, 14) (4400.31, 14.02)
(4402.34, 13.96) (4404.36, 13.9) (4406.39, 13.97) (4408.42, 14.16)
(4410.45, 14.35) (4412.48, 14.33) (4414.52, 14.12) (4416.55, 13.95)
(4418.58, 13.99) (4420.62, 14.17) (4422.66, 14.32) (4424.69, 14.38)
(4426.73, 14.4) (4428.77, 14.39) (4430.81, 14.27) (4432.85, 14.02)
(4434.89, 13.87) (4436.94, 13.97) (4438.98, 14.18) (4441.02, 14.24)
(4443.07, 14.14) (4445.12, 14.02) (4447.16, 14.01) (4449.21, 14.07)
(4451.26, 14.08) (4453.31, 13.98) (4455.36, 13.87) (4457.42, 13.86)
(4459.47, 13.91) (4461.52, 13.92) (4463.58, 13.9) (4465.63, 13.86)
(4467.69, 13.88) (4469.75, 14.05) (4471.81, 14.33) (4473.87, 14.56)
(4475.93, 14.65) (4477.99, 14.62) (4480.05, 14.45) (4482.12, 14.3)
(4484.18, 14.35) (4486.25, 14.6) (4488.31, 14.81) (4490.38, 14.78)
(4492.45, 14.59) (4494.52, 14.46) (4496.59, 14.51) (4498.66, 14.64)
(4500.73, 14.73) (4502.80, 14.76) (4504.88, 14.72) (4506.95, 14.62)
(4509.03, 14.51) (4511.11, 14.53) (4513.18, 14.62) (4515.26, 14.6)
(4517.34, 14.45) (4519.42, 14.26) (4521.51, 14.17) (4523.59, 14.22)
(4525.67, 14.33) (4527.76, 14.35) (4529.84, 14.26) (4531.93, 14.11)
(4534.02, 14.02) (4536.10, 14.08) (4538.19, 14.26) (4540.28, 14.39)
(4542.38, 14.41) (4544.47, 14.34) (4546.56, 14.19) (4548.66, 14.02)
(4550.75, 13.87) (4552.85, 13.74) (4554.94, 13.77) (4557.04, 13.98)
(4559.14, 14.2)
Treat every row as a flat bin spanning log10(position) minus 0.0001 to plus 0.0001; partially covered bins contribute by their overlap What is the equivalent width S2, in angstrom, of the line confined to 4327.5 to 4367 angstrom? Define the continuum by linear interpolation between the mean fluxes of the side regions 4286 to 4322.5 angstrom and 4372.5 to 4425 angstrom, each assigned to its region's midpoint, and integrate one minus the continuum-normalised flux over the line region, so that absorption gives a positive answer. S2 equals 1.5 angstrom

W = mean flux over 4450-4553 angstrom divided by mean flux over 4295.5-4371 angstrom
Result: 1.06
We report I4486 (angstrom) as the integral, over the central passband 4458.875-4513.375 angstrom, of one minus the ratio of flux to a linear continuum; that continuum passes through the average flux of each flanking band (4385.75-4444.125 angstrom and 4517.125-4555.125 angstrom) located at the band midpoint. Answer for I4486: -1.1 angstrom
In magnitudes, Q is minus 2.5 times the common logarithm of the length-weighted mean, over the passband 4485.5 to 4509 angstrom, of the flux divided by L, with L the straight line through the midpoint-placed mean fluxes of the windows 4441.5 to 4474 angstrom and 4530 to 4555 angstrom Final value -0.04 mag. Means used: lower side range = 14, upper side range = 14.1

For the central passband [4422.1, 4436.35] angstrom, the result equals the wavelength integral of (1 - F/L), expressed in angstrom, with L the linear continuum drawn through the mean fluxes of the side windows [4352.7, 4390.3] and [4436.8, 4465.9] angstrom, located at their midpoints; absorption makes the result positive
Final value -0.1 angstrom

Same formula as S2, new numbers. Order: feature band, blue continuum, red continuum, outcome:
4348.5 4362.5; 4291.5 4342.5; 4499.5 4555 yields -0.8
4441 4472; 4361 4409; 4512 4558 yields 0.6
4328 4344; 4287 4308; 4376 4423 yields 1.5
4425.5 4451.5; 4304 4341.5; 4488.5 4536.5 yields -0.2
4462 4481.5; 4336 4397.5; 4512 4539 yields -0.2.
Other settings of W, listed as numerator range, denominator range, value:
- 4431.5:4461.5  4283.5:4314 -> 1.05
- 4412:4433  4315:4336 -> 1.03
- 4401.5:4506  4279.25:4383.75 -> 1.04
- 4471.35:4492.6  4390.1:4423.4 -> 1.03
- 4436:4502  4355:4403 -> 0.99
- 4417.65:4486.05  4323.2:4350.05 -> 1.12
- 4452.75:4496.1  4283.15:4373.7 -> 1.05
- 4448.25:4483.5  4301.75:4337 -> 1.04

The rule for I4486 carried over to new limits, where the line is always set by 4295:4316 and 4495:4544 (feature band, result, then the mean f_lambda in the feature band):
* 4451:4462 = 0.1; 13.9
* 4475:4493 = -0.4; 14.6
